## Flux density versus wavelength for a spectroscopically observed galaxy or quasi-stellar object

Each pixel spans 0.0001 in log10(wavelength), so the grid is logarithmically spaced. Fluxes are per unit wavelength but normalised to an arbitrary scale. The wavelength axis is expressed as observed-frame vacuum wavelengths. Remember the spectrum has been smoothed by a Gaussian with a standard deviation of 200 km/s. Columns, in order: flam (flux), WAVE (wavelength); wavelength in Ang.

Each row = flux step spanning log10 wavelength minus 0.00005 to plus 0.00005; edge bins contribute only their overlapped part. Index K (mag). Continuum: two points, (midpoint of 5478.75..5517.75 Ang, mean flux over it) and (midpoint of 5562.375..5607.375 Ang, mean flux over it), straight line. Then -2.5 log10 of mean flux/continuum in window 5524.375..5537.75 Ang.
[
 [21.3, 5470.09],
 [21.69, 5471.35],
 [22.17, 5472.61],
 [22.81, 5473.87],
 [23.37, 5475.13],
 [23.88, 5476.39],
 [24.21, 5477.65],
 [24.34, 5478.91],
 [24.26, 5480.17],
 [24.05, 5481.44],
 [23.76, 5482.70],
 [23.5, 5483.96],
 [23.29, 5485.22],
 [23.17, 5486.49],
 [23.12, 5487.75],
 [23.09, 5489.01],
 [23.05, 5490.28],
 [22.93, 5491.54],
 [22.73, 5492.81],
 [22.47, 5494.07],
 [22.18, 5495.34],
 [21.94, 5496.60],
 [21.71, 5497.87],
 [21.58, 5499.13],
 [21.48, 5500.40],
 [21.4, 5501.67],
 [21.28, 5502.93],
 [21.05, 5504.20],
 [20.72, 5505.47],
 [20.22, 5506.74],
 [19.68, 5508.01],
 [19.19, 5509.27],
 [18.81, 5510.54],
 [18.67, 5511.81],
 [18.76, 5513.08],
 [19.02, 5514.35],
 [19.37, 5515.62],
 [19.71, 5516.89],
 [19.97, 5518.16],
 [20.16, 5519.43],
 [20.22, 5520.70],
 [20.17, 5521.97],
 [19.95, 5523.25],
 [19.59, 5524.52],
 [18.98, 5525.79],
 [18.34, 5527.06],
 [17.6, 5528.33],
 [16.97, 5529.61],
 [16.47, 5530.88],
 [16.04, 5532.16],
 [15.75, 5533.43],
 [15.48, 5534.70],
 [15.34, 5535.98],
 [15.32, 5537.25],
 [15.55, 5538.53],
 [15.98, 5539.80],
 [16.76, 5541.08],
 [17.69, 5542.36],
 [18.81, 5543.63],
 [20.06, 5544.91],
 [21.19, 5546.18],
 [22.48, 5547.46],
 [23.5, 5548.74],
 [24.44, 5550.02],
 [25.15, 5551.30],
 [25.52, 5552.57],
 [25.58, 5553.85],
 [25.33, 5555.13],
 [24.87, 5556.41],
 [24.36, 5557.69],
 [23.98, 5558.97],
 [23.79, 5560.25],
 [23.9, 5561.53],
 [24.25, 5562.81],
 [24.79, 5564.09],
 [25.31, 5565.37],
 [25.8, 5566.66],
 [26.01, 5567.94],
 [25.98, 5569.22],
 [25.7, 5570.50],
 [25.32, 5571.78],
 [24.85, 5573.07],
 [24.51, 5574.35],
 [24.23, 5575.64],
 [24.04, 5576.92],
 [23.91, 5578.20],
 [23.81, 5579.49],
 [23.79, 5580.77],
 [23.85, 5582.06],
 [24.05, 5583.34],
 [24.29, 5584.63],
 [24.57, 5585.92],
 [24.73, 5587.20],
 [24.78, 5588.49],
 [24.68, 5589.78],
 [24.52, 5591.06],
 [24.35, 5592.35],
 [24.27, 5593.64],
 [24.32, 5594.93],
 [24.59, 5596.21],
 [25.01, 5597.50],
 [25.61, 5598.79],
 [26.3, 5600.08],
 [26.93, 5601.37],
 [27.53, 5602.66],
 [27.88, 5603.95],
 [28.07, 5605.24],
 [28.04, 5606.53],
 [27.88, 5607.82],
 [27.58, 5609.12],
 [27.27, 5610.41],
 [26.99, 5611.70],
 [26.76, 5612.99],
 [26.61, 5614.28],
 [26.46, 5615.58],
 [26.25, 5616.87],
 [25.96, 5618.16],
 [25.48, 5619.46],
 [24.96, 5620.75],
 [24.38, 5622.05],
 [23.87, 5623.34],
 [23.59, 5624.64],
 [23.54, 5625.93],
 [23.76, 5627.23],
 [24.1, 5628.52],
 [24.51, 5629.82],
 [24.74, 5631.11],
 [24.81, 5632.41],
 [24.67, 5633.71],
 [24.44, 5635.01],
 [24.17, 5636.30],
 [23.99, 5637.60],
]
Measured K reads 0.34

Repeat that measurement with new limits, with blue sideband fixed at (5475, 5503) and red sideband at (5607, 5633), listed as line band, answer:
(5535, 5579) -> 0.07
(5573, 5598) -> 0.02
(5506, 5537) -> 0.26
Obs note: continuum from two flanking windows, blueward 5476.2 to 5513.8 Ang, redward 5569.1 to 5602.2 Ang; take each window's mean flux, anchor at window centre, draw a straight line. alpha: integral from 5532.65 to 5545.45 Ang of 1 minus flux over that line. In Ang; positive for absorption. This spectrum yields 3.7 Ang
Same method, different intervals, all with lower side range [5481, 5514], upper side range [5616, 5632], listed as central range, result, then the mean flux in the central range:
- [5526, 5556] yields 4.4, 19.4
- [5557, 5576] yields -1.3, 24.9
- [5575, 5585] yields -0.2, 24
